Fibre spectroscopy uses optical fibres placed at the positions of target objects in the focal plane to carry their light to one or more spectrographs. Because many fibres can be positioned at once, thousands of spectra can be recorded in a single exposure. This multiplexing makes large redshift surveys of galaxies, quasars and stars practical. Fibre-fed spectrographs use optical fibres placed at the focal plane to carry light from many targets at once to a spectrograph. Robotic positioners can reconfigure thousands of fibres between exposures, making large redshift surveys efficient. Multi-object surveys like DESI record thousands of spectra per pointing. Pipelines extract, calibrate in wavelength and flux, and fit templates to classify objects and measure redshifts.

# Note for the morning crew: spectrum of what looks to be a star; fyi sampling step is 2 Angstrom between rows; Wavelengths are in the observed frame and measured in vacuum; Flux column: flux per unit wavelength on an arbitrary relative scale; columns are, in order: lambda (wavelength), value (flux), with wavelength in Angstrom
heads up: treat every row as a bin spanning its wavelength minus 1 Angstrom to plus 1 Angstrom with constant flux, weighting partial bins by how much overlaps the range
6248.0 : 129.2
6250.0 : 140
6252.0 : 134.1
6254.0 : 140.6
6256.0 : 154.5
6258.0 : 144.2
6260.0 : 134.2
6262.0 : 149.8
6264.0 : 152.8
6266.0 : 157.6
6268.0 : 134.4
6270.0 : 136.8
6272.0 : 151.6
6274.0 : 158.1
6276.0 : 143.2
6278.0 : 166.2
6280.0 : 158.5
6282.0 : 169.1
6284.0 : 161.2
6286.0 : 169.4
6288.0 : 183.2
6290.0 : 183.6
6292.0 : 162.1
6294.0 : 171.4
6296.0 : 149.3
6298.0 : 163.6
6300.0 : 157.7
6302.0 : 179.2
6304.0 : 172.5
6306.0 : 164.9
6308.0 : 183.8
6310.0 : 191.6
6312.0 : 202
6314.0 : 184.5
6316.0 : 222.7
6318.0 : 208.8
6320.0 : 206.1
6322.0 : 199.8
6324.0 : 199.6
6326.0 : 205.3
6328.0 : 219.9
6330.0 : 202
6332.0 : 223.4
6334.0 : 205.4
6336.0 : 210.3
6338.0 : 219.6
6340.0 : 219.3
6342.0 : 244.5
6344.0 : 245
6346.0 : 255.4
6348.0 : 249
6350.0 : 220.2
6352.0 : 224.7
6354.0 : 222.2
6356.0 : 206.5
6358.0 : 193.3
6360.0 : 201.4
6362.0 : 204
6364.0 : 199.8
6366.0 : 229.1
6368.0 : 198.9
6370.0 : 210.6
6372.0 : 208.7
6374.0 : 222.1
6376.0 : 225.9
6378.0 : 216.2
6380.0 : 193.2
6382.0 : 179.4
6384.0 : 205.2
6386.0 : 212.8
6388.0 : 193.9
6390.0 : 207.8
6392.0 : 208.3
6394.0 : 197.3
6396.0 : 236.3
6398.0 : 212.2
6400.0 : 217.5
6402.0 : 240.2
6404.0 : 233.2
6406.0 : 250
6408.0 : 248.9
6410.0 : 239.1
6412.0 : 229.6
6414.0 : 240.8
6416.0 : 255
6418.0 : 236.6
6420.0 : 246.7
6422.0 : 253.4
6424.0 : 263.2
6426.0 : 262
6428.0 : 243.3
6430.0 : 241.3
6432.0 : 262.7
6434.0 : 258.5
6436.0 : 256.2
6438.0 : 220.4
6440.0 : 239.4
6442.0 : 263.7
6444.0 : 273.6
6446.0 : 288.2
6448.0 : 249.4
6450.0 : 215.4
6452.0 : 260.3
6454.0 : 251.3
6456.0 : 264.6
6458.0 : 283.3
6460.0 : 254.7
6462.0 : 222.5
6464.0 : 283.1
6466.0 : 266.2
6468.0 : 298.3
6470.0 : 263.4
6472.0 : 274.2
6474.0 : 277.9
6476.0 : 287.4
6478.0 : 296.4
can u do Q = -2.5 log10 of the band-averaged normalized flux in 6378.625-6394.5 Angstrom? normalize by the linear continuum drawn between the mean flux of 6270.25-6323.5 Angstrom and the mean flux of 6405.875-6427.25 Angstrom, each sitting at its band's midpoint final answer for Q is 0.15 mag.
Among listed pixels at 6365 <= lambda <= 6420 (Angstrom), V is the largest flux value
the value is 255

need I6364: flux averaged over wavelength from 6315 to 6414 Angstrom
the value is 217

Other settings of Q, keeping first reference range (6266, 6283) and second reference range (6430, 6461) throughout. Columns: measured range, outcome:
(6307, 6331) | -0.13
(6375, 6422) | 0.02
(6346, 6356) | -0.16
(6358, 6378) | -0.01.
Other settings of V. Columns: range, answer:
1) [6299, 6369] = 255.4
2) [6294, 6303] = 179.2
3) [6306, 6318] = 222.7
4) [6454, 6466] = 283.3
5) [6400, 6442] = 263.7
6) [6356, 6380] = 229.1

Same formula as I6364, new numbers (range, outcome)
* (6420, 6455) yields 253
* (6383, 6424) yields 229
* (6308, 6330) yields 203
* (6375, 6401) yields 208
